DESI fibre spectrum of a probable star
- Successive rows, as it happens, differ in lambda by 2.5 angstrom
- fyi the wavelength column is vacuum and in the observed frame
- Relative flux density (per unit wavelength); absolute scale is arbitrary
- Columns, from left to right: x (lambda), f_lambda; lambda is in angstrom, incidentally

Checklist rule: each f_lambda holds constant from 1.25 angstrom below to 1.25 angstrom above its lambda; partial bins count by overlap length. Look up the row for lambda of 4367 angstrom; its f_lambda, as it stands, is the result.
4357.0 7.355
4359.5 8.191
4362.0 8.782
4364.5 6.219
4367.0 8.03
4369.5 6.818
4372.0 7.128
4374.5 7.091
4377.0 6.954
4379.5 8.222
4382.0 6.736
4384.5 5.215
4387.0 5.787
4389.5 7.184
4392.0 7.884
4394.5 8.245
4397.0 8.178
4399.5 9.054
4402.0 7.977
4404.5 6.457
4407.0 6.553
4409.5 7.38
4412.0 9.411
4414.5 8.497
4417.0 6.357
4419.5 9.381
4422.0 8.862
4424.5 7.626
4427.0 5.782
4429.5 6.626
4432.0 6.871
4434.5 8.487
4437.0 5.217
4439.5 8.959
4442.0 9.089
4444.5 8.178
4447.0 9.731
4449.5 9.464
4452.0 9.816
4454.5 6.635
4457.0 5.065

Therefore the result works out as 8.03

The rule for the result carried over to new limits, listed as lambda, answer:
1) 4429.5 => 6.626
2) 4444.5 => 8.178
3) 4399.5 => 9.054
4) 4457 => 5.065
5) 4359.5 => 8.191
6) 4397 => 8.178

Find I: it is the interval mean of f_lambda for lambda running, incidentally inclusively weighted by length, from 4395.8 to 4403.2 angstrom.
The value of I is 8.41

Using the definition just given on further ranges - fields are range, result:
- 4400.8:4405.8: 7.2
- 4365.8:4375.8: 7.26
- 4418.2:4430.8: 7.65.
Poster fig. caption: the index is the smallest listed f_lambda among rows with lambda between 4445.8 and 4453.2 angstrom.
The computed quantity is 9.464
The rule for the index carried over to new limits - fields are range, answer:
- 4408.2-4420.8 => 6.357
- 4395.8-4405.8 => 6.457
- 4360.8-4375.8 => 6.219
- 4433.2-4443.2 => 5.217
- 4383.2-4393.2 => 5.215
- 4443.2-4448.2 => 8.178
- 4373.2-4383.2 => 6.736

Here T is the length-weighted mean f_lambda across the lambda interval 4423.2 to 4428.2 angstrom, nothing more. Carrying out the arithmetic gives 6.73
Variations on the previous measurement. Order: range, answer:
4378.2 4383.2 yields 7.48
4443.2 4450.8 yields 9.13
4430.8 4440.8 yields 7.39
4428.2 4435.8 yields 7.3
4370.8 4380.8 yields 7.35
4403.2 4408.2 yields 6.52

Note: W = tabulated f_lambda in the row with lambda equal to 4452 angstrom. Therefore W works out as 9.816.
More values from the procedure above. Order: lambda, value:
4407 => 6.553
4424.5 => 7.626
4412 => 9.411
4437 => 5.217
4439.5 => 8.959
